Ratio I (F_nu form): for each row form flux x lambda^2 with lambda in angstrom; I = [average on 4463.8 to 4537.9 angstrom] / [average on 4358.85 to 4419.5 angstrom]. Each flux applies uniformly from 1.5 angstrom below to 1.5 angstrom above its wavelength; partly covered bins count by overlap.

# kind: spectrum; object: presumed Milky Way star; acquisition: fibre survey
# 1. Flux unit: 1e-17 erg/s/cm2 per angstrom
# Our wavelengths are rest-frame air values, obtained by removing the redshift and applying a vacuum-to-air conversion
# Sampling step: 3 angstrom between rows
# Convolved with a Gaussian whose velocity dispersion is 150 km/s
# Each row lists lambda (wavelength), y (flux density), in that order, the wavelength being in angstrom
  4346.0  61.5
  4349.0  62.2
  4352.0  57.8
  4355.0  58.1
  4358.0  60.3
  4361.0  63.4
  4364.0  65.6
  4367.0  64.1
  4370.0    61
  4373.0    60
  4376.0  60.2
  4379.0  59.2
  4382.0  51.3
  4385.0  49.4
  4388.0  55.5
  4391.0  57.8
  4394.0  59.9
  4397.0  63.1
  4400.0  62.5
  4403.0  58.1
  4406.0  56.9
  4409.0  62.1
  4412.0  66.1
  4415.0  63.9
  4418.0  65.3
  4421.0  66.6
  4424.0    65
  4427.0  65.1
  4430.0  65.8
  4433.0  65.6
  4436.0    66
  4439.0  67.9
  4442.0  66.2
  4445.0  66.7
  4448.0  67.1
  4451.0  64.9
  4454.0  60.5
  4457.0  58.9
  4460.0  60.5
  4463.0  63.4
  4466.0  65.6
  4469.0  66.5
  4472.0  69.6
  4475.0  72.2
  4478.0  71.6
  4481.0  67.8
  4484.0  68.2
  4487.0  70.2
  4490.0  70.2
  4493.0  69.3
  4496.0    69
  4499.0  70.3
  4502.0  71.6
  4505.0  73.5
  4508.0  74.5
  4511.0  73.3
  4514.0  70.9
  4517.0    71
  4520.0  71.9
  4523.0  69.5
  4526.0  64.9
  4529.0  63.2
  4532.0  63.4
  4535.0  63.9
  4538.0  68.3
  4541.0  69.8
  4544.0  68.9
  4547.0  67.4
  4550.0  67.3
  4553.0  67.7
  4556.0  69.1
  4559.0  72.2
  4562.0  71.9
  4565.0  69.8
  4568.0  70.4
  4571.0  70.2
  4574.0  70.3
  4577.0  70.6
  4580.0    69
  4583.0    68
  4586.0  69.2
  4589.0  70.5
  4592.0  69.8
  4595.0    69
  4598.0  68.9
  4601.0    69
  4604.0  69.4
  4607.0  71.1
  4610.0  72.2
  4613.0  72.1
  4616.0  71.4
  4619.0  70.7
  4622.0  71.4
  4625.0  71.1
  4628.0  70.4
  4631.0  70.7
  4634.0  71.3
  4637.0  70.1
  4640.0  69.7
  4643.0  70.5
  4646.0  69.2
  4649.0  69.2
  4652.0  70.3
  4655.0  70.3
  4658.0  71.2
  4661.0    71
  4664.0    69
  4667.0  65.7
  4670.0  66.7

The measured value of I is 1.21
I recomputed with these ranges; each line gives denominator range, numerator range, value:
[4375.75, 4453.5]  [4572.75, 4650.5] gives 1.23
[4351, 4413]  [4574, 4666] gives 1.31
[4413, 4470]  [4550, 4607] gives 1.14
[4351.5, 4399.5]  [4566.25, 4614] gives 1.30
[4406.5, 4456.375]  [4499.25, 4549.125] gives 1.11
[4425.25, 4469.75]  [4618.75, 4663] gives 1.19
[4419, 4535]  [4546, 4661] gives 1.10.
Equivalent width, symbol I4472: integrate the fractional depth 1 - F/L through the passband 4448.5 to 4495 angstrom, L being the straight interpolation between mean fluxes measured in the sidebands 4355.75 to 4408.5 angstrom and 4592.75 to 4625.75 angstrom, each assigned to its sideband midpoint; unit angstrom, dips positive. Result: -2.1 angstrom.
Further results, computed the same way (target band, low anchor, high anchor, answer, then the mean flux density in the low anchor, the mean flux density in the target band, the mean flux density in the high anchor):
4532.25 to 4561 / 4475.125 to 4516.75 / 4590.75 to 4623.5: 1.0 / 70.9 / 68.1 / 70.5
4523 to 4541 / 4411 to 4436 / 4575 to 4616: 0.7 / 65.4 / 65.6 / 70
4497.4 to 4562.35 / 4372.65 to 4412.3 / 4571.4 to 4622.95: -2.9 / 58.5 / 69.2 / 70.1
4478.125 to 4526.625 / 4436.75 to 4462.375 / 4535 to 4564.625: -2.8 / 64.1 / 70.5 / 68.9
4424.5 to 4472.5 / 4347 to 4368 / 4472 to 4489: 2.0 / 61.6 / 64.9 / 70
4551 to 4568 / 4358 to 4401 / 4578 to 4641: -0.5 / 59.5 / 70.1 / 70.2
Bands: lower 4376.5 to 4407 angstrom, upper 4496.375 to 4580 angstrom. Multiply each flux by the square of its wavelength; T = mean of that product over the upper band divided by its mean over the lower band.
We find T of 1.3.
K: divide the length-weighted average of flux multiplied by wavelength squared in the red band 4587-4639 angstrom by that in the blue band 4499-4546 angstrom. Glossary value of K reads 1.1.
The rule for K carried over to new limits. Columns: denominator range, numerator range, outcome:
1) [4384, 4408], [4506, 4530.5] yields 1.27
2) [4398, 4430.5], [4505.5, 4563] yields 1.15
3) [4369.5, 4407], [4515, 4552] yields 1.24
